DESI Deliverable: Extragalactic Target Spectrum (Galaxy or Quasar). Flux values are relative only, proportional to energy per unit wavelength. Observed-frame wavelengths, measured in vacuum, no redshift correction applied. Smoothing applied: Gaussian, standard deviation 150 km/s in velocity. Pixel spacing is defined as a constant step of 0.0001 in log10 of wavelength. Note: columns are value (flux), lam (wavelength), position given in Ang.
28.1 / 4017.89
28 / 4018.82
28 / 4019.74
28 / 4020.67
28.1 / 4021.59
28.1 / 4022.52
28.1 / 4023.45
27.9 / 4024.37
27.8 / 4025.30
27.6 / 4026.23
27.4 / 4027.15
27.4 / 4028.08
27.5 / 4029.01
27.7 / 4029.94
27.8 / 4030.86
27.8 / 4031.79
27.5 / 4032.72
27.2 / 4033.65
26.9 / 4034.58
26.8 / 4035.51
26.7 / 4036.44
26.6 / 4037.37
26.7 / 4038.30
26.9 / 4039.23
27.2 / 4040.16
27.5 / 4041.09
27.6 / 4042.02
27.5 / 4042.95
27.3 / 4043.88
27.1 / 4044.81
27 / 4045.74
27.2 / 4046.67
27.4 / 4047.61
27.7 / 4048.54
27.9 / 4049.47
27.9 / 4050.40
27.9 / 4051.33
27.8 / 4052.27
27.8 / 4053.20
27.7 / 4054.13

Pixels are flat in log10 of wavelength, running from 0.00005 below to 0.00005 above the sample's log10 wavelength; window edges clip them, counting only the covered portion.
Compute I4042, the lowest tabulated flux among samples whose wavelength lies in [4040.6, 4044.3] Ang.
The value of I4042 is 27.3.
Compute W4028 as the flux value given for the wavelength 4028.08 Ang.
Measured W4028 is 27.4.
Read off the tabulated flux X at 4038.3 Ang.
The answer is 26.7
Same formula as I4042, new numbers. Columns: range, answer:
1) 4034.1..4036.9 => 26.7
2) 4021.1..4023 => 28.1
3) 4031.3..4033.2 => 27.5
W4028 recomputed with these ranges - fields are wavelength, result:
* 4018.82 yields 28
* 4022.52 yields 28.1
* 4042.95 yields 27.5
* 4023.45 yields 28.1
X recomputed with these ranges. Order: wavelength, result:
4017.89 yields 28.1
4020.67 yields 28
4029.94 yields 27.7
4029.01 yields 27.5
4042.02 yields 27.6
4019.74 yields 28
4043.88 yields 27.3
